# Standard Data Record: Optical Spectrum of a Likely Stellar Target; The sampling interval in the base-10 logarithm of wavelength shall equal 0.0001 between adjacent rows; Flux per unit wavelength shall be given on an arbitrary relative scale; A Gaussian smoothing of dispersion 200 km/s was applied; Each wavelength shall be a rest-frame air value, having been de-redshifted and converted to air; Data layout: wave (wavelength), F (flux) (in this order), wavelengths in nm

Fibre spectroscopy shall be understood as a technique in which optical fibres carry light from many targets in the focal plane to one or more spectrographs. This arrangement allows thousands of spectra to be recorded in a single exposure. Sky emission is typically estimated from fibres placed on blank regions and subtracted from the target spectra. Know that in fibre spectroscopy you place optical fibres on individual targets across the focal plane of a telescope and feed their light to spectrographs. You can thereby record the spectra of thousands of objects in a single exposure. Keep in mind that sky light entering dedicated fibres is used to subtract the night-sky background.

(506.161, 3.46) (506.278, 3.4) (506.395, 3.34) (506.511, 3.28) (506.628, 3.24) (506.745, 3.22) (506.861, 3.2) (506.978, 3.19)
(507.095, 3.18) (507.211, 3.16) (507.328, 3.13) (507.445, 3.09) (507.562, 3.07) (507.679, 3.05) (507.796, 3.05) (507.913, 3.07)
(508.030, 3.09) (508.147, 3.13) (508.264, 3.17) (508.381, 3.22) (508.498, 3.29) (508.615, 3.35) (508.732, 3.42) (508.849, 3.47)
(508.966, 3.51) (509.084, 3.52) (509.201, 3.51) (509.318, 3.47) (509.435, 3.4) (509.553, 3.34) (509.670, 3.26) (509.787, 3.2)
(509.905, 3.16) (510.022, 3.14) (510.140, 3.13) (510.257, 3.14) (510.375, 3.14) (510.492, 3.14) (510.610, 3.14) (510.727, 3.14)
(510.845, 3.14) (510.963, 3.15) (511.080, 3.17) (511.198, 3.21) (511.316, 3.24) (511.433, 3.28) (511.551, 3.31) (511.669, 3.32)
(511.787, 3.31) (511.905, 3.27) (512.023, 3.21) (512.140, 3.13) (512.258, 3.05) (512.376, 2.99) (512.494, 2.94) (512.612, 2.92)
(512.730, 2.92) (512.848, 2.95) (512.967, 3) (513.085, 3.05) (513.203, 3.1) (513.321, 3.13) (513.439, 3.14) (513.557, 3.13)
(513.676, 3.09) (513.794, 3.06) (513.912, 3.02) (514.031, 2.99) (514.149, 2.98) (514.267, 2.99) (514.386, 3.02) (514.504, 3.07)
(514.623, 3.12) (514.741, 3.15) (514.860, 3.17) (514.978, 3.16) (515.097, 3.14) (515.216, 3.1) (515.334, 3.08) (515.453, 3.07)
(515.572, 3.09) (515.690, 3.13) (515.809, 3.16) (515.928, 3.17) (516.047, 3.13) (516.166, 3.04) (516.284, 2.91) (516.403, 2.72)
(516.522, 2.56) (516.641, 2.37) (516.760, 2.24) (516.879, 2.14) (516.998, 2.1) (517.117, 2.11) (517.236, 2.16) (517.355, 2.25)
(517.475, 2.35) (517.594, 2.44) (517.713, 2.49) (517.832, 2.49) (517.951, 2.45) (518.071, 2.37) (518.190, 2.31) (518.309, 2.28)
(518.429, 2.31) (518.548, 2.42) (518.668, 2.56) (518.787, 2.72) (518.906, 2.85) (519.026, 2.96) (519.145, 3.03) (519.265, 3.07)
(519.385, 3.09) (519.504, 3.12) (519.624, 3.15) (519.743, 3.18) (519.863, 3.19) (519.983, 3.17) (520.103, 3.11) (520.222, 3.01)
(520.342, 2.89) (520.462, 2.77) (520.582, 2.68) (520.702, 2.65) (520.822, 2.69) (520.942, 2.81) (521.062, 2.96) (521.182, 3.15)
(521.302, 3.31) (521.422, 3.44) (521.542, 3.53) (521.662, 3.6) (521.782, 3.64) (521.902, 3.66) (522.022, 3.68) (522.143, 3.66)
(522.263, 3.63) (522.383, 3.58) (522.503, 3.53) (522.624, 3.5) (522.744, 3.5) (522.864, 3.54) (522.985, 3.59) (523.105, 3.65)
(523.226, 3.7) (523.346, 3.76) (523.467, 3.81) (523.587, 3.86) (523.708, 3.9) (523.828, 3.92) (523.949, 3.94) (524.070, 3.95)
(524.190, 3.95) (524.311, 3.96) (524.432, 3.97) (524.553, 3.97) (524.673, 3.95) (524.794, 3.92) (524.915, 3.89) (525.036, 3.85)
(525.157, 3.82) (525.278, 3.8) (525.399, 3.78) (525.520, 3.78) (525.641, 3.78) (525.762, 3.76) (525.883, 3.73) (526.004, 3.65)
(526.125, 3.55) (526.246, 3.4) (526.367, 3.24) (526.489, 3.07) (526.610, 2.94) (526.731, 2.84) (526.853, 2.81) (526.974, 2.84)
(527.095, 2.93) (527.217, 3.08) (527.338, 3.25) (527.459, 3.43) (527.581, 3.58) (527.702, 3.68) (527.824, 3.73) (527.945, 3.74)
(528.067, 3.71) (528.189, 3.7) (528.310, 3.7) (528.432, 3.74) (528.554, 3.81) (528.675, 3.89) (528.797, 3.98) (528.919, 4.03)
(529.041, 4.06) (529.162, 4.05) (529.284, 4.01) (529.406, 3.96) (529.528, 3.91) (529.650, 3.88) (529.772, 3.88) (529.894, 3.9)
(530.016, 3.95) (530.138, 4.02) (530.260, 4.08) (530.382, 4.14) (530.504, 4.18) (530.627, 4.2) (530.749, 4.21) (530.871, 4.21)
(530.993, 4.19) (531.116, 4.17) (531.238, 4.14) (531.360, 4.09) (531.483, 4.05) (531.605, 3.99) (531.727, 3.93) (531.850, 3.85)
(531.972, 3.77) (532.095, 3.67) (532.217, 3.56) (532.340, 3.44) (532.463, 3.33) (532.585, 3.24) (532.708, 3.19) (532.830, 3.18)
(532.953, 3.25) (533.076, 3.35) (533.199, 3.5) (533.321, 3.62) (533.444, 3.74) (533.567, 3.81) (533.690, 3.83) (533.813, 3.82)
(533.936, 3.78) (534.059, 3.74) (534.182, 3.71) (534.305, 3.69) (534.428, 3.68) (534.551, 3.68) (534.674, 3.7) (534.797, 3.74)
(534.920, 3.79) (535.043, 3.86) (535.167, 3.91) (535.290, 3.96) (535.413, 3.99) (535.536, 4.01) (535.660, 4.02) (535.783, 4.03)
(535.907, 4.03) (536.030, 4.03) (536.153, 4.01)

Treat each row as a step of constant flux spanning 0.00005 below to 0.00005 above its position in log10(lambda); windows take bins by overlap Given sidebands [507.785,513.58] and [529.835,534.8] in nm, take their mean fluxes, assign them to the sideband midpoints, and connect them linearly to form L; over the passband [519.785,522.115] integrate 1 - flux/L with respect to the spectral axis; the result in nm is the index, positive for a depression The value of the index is 0.21 nm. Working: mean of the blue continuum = 3.19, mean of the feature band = 3.16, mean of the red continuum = 3.79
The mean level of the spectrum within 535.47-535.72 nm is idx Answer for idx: 4.01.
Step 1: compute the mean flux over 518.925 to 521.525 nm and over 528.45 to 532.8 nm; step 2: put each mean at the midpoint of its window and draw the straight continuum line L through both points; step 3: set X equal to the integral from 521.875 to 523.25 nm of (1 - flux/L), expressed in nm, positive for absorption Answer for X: -0.16 nm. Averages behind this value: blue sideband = 3.03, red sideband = 3.91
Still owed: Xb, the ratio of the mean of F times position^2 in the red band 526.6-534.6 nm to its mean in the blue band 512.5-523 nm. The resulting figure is 1.3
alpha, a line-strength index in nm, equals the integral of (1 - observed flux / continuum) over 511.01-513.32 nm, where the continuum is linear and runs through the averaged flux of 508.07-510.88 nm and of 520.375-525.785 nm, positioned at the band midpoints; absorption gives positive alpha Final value 0.15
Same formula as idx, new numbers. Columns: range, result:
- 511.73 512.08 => 3.26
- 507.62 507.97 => 3.05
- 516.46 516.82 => 2.39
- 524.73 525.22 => 3.87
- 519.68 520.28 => 3.14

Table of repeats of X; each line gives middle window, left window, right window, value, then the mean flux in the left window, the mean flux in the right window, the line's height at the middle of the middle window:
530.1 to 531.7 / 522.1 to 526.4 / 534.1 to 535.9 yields -0.13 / 3.75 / 3.84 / 3.81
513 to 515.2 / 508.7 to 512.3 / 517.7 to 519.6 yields -0.06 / 3.26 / 2.67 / 3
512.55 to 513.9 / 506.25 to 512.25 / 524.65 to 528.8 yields 0.11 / 3.23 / 3.54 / 3.3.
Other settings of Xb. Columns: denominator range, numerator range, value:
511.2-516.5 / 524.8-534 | 1.27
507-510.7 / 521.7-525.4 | 1.24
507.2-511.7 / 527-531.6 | 1.29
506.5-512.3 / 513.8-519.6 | 0.88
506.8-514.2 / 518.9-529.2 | 1.16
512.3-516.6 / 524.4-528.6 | 1.22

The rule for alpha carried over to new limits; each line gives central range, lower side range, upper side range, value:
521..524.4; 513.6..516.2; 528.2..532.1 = -0.09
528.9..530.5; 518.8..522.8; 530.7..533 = -0.15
